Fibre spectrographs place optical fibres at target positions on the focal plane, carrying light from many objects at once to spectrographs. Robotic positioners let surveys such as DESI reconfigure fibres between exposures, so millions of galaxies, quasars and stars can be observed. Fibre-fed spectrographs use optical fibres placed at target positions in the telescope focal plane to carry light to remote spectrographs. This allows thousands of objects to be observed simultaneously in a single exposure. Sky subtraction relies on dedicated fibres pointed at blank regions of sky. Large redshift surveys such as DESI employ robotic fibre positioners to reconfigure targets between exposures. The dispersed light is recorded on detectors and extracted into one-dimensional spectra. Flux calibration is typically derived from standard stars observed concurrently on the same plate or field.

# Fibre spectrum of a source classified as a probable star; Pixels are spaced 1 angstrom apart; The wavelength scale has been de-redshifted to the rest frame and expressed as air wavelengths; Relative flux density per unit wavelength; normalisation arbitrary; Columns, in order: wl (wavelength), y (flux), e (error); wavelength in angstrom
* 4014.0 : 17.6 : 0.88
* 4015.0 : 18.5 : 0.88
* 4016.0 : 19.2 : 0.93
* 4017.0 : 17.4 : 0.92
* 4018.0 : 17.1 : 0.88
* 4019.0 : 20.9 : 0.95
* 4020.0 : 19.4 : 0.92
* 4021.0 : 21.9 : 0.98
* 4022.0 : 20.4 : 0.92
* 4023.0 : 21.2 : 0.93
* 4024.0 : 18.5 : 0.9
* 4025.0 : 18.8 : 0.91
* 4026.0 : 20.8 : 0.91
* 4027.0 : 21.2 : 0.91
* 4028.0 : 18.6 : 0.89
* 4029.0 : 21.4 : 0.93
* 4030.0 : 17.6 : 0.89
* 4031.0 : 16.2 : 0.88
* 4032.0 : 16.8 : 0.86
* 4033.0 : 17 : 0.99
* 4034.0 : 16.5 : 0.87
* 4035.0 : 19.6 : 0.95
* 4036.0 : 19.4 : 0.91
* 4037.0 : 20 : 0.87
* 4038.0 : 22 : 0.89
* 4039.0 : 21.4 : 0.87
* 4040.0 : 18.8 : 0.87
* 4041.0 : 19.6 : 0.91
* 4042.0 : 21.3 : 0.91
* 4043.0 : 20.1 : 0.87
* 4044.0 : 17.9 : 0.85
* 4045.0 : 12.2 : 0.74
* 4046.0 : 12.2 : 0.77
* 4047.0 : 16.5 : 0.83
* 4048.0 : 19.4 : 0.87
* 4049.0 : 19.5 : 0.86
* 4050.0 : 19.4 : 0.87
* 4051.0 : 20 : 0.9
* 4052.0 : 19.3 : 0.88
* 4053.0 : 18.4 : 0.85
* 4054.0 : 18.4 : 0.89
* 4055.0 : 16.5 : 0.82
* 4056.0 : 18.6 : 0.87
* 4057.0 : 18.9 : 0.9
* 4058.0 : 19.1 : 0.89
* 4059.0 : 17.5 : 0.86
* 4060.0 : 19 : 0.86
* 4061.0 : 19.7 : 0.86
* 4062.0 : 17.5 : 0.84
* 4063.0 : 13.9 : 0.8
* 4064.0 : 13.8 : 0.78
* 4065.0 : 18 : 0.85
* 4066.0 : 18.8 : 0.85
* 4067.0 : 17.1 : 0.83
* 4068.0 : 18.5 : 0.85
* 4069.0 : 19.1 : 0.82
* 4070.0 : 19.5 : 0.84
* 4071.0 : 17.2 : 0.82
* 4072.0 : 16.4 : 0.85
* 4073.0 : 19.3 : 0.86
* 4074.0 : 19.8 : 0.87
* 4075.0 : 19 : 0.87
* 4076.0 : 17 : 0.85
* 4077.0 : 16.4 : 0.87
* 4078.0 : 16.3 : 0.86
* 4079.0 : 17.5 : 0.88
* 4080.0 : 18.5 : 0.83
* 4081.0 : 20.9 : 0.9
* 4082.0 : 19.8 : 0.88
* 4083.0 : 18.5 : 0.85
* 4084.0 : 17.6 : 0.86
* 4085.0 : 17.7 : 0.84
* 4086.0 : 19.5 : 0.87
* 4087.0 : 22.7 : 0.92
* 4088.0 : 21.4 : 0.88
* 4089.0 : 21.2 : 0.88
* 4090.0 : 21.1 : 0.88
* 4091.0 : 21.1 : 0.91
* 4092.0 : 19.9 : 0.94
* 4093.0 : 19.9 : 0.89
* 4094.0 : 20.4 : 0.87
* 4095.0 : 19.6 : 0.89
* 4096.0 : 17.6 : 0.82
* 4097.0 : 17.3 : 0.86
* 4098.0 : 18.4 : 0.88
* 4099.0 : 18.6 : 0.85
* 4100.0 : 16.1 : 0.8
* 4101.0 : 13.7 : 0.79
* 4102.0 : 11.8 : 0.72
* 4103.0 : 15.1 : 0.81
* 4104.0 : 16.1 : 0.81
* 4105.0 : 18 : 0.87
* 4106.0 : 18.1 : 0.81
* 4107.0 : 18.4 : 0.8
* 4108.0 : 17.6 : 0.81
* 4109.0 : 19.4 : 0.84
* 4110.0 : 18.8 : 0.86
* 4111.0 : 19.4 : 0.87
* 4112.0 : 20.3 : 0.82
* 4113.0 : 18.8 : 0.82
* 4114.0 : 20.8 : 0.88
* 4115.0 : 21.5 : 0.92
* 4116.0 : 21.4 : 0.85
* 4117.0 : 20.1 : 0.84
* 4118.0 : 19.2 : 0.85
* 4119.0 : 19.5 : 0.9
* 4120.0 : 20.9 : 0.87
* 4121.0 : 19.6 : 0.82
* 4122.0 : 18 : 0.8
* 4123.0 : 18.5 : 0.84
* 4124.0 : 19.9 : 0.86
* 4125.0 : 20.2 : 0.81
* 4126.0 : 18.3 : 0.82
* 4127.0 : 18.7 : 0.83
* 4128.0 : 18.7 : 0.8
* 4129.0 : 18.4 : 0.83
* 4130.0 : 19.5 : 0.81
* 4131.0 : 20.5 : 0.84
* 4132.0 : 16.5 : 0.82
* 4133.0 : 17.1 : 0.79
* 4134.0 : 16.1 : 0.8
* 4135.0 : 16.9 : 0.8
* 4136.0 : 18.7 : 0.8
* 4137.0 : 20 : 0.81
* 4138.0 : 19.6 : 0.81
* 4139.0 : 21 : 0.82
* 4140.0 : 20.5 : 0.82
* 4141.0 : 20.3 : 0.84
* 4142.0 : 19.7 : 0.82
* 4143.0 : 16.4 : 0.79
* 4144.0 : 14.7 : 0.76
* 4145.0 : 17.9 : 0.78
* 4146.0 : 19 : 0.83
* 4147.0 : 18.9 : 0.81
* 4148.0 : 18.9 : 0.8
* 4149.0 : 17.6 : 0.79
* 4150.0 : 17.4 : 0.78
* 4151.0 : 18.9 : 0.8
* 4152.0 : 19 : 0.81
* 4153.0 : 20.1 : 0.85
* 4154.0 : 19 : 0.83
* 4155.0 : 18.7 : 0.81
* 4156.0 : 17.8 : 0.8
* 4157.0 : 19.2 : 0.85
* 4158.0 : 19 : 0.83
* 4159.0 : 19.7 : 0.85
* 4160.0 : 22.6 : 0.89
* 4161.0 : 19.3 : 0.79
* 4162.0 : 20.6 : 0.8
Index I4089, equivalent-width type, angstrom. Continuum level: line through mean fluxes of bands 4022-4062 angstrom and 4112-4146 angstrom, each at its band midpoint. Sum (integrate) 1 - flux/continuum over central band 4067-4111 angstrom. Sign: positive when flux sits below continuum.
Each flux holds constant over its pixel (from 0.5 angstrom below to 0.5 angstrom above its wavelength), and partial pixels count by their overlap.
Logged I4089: 1.2 angstrom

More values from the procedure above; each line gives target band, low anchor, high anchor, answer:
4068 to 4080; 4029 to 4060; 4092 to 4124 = 0.3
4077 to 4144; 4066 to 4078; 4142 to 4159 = -2.1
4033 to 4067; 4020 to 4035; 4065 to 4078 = 0.6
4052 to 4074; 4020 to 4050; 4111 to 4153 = 1.1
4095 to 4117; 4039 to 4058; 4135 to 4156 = 0.6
